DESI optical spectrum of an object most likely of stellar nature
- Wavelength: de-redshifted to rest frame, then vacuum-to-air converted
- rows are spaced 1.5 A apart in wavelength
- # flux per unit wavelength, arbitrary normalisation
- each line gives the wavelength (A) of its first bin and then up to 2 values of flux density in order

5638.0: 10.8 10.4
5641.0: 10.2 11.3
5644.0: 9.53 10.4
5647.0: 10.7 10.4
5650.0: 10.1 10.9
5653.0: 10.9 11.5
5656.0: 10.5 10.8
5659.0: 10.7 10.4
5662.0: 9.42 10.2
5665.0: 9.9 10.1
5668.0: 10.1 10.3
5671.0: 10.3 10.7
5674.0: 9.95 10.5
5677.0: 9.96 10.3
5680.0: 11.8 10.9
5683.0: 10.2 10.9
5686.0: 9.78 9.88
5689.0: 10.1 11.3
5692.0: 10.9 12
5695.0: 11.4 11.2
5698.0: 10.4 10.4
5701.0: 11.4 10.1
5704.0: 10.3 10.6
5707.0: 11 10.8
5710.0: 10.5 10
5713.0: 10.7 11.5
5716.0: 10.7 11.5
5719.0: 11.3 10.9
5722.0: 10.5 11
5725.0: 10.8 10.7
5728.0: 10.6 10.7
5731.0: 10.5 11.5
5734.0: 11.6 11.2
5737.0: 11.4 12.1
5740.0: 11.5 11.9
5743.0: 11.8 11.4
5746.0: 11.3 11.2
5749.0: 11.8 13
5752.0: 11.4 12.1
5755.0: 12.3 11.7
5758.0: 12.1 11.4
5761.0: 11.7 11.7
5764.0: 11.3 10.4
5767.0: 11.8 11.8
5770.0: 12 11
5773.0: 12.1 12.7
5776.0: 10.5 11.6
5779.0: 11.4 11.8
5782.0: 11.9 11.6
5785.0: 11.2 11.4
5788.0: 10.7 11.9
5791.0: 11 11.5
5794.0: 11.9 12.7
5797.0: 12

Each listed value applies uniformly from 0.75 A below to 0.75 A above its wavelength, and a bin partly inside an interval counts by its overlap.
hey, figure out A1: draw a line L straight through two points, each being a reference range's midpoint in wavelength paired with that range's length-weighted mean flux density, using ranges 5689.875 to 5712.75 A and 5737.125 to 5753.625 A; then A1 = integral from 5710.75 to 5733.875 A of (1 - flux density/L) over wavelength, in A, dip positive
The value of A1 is 0.8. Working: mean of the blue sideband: 10.8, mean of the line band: 10.9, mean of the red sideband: 11.7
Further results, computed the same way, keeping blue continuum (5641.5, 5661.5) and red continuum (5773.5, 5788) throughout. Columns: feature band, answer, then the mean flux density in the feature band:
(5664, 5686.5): 0.8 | 10.4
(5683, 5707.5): 0.5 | 10.7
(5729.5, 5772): -1.0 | 11.6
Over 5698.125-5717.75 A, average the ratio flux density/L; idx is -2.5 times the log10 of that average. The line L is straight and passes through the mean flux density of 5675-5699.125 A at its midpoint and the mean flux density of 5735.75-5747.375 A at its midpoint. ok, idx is 0.03 mag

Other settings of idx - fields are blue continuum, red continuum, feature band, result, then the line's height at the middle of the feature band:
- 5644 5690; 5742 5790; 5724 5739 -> 0.011 mag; 11.2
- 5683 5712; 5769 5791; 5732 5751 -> -0.049 mag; 11.1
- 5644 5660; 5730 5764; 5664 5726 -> 0.044 mag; 11.1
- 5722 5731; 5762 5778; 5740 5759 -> -0.063 mag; 11.1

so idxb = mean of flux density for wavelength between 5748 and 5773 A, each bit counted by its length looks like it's 11.7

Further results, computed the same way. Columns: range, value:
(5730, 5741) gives 11.4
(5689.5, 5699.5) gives 11.1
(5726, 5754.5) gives 11.5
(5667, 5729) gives 10.7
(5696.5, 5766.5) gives 11.2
